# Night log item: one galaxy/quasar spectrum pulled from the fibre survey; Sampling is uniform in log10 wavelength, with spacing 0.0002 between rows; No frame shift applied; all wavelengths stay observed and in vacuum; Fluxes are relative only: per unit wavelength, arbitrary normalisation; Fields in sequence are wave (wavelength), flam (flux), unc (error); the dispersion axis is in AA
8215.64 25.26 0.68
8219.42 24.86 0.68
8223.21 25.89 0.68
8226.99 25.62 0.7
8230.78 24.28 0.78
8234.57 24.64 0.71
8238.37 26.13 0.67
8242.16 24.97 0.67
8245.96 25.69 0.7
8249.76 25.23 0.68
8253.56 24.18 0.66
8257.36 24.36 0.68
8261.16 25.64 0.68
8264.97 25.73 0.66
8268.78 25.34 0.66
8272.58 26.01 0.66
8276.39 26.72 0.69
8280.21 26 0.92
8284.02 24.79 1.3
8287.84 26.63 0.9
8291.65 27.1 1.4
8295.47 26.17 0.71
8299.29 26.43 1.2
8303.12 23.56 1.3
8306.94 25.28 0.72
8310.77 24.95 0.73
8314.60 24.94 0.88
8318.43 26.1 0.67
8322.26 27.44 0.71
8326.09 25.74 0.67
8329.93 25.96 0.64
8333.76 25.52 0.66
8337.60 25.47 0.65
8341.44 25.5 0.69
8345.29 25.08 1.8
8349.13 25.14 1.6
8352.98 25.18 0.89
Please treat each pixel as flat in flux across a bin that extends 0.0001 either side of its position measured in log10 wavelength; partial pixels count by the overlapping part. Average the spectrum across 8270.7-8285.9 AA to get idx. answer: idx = 25.9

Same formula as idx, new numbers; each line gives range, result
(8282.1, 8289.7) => 25.7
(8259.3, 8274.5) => 25.7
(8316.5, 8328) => 26.4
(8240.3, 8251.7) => 25.3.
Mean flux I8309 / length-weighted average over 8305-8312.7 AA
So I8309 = 25.1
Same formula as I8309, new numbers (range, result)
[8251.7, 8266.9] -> 25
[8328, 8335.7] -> 25.7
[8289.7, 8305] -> 25.8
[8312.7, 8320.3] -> 25.5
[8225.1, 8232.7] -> 25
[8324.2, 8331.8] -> 25.8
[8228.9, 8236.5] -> 24.4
